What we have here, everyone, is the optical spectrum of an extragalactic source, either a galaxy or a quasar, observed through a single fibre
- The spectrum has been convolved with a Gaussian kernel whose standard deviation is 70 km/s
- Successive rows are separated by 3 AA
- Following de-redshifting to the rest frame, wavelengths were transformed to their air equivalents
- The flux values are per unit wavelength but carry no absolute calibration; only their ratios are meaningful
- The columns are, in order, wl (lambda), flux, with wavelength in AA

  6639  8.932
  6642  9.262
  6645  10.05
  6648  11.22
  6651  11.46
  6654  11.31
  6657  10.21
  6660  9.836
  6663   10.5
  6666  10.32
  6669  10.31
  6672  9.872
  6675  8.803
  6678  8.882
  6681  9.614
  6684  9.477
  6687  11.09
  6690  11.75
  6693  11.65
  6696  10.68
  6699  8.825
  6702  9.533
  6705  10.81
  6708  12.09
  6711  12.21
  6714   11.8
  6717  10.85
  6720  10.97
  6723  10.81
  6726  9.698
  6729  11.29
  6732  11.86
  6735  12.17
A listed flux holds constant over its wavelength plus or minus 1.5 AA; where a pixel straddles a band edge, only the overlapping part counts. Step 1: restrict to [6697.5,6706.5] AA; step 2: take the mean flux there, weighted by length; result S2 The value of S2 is 9.72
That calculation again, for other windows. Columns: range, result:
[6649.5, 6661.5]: 10.7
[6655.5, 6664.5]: 10.2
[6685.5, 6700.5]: 10.8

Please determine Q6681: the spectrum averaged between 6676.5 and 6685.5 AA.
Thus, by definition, 9.32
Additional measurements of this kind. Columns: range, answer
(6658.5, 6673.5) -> 10.2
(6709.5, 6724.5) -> 11.3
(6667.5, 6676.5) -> 9.66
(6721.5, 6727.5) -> 10.3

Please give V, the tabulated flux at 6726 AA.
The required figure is 9.698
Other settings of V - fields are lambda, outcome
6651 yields 11.46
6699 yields 8.825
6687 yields 11.09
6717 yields 10.85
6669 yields 10.31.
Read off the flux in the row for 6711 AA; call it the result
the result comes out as 12.21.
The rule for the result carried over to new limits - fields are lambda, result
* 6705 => 10.81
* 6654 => 11.31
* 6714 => 11.8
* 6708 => 12.09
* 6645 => 10.05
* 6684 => 9.477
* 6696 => 10.68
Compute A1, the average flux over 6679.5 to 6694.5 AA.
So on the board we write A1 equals 10.7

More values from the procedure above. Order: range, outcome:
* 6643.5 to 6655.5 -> 11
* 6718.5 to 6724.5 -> 10.9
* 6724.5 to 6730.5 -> 10.5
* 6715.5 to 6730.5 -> 10.7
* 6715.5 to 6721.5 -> 10.9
